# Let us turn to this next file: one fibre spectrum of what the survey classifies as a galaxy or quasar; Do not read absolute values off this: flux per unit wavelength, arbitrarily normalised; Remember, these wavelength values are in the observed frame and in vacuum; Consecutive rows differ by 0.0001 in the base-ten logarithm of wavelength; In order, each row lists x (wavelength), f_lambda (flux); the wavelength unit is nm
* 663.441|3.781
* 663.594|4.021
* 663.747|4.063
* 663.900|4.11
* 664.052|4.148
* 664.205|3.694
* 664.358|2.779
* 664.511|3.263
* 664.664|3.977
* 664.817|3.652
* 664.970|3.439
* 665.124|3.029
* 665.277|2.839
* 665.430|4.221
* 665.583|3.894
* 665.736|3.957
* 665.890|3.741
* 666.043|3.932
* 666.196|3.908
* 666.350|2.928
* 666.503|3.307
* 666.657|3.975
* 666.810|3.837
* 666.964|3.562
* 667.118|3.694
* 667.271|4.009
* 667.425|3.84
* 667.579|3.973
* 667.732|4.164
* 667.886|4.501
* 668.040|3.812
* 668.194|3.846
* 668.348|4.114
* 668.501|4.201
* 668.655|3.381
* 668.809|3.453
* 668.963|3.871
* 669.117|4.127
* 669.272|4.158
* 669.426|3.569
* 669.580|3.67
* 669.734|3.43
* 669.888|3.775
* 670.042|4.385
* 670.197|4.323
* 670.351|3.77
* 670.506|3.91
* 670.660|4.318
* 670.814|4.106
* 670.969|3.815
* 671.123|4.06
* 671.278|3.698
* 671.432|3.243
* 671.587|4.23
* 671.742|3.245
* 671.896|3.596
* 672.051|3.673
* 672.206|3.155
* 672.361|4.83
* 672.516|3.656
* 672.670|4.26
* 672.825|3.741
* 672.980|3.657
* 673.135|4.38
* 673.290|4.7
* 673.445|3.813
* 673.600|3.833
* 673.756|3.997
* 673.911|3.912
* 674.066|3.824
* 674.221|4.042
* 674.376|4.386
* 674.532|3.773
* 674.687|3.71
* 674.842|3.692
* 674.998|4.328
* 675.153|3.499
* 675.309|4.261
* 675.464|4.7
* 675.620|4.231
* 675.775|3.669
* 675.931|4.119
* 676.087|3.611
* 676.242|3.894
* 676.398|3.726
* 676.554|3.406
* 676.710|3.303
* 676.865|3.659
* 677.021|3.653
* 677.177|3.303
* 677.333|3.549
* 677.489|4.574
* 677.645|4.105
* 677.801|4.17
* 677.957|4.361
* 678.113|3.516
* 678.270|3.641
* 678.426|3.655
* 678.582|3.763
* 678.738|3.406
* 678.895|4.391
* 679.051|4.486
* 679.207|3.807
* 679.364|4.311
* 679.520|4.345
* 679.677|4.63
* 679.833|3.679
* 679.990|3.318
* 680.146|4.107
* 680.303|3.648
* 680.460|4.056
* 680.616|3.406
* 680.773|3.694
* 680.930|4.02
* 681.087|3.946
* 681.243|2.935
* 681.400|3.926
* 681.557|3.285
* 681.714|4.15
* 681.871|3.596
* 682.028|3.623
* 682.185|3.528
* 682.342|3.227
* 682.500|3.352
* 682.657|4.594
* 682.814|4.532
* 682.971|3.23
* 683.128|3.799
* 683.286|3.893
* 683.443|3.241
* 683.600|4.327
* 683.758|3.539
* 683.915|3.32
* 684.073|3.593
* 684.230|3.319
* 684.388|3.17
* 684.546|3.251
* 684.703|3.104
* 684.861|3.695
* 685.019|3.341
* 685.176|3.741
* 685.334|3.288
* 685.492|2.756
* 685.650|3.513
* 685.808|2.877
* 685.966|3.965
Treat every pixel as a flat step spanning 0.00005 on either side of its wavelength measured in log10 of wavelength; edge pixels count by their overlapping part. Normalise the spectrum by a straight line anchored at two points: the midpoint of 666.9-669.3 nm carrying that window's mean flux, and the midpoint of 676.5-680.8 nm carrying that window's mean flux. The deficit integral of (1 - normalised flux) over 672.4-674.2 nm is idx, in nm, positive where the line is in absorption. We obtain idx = -0.05 nm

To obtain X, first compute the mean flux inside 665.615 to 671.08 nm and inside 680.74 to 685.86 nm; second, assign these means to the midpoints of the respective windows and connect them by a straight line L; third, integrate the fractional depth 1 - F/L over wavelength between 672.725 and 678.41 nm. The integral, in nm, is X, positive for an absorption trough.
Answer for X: -0.29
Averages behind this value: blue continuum 3.87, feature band 3.91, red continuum 3.56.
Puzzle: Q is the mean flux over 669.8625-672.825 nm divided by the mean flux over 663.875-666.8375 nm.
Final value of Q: 1.08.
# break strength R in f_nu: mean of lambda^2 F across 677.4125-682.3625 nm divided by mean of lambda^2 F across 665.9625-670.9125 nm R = 1.03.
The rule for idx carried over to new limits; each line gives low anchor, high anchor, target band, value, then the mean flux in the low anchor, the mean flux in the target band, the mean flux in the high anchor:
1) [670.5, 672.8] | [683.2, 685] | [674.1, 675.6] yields -0.11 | 3.85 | 4.04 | 3.49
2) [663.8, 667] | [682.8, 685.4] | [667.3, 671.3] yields -0.36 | 3.63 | 3.94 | 3.53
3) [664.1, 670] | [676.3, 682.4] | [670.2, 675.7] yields -0.27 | 3.73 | 3.95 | 3.79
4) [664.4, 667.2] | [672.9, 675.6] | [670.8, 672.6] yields 0.06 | 3.61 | 3.77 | 4.03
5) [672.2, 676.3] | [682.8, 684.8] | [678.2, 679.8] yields -0.11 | 4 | 4.04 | 3.53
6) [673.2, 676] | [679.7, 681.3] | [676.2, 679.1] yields 0.04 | 4.03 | 3.81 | 3.73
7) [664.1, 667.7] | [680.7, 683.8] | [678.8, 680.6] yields -0.16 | 3.64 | 4.04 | 3.72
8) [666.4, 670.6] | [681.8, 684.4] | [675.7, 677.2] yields 0.04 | 3.87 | 3.65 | 3.65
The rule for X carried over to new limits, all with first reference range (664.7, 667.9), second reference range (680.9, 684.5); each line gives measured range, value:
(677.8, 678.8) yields -0.026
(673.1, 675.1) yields -0.178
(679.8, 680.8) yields -0.012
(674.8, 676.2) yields -0.128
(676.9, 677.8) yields -0.045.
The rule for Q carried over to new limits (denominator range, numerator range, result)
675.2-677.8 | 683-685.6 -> 0.89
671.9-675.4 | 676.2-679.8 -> 0.98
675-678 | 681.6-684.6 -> 0.94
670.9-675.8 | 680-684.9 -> 0.93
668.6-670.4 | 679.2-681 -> 1.02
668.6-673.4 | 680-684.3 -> 0.95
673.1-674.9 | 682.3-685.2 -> 0.90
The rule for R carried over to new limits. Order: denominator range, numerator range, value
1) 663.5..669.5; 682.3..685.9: 0.98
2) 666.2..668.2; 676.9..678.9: 1.04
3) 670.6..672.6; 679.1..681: 1.06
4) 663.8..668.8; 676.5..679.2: 1.06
